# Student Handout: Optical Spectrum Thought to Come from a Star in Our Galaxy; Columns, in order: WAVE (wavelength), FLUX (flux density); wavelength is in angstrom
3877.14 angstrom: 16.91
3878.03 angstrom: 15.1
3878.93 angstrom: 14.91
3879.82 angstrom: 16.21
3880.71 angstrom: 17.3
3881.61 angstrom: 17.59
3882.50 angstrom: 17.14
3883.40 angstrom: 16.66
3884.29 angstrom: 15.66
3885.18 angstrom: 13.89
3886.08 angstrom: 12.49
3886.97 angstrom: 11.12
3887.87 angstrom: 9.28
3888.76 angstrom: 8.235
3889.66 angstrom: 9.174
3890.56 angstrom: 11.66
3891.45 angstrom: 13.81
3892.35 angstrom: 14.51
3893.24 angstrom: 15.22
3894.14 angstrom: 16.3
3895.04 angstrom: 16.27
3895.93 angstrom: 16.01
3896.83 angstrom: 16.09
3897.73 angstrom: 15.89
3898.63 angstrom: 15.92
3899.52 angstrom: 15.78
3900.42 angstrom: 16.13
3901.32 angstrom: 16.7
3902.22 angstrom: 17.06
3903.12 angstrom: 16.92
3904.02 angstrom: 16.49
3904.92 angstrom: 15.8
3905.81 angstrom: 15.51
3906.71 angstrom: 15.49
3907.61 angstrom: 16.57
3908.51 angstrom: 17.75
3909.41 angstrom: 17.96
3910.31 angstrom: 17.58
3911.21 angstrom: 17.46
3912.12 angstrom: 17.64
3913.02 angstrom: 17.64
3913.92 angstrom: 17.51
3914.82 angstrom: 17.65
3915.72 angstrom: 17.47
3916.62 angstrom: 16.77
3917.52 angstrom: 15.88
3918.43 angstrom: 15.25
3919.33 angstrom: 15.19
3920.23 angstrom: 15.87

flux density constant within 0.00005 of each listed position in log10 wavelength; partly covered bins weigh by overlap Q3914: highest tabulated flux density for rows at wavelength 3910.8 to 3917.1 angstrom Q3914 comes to 17.65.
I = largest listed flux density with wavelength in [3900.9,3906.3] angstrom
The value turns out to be 17.06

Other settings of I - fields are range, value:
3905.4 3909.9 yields 17.96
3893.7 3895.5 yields 16.3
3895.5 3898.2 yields 16.09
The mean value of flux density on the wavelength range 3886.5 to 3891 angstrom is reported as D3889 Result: 9.9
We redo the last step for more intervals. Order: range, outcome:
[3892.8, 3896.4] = 15.9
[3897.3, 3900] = 15.9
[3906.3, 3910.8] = 17.1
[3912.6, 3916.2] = 17.6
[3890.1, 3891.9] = 12.7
